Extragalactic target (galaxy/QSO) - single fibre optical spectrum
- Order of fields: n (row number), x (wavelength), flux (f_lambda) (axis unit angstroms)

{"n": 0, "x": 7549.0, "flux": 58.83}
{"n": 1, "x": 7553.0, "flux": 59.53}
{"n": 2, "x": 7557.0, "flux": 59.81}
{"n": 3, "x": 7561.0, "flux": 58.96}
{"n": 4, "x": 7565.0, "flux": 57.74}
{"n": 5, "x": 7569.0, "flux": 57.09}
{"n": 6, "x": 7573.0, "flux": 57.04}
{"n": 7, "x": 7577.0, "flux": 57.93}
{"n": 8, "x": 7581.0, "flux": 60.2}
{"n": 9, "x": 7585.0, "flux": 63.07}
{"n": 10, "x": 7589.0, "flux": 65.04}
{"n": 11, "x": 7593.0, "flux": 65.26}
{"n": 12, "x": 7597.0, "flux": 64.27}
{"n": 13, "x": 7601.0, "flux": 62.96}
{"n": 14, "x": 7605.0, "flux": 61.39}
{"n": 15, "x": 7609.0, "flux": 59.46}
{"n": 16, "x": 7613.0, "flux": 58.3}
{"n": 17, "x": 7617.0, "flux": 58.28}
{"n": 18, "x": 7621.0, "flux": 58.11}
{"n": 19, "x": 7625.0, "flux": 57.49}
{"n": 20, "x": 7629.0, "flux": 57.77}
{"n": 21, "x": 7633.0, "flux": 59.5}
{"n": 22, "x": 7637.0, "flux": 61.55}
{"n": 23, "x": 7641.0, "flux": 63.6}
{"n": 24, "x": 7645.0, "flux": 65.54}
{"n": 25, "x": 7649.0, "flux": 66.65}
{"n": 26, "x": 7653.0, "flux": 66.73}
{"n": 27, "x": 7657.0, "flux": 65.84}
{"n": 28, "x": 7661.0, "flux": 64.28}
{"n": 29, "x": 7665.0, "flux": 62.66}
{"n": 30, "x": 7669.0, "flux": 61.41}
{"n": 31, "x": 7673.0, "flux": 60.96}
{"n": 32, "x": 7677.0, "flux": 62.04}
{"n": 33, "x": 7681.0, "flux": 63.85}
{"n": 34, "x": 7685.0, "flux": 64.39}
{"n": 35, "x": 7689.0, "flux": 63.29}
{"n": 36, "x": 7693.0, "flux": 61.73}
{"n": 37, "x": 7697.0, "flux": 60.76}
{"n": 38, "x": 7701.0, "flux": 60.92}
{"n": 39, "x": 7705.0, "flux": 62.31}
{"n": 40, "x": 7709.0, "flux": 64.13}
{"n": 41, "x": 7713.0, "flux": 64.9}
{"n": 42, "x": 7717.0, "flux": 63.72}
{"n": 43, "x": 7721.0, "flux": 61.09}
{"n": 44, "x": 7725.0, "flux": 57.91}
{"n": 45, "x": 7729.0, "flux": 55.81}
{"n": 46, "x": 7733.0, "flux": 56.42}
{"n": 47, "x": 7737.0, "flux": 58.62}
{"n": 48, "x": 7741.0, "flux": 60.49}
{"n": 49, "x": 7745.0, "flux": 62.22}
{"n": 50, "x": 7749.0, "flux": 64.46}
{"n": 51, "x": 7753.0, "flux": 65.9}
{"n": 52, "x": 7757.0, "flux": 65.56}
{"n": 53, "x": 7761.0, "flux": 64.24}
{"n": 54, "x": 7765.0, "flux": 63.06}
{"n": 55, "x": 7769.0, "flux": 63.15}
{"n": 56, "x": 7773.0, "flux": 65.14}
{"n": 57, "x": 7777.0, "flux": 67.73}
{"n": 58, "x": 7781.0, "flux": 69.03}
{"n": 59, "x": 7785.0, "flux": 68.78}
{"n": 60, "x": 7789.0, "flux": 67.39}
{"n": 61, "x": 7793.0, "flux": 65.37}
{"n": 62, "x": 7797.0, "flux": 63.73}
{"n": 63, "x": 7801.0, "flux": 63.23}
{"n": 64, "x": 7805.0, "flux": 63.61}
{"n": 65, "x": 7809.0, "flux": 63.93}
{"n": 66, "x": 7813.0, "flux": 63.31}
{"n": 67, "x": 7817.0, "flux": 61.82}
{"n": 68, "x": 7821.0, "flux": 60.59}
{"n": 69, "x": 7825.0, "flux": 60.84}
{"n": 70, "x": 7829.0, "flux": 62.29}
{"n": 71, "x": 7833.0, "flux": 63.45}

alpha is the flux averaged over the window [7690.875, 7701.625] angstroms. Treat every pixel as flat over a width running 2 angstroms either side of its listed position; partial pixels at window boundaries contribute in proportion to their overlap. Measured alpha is 61.2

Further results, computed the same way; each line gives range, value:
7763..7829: 64.4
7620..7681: 62.4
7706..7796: 63.4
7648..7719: 63.3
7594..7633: 59.9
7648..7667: 65.2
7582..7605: 63.7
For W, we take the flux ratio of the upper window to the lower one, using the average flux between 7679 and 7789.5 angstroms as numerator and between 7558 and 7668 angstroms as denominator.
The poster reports 1.03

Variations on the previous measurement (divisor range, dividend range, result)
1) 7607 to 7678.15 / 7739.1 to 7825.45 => 1.04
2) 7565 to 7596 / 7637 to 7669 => 1.06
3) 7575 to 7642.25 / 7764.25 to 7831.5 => 1.06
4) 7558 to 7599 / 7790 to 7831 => 1.04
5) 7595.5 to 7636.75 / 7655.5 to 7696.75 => 1.05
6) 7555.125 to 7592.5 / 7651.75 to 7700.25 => 1.05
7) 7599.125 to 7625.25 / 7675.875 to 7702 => 1.05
